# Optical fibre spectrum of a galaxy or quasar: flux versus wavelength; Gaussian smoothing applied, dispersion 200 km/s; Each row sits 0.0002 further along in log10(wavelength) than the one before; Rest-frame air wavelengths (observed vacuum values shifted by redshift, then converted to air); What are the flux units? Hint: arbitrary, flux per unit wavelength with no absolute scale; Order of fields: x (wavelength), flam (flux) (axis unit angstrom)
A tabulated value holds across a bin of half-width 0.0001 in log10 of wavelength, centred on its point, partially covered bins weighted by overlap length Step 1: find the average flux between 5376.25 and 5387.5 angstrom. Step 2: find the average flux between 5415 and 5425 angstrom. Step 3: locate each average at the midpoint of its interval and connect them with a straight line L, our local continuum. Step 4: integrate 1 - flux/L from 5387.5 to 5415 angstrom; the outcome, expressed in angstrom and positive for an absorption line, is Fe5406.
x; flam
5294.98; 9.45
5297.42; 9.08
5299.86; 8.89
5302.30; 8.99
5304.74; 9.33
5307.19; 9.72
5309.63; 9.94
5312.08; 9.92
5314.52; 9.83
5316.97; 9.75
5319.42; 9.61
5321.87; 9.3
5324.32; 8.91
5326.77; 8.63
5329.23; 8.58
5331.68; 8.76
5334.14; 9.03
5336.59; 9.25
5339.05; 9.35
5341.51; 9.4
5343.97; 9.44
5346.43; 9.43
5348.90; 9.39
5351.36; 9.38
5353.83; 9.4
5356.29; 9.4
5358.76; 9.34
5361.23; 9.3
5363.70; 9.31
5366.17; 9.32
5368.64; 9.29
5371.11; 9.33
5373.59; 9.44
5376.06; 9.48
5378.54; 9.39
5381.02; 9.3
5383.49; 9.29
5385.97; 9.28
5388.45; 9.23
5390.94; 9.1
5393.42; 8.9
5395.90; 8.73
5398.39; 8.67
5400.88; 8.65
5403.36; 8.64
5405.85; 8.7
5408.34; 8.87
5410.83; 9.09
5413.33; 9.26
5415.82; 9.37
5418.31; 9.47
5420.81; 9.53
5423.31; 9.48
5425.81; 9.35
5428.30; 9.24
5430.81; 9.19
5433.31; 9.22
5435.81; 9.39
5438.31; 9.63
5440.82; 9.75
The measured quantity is 1.45 angstrom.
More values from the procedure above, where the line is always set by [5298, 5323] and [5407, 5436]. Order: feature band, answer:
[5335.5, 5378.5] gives 0.2 angstrom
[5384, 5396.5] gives 0.4 angstrom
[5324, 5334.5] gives 0.8 angstrom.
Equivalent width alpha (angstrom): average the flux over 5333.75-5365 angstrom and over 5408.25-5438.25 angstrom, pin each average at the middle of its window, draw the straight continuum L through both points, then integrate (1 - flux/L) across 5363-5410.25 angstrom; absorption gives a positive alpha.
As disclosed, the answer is 1.2 angstrom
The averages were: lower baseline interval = 9.35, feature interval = 9.1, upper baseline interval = 9.32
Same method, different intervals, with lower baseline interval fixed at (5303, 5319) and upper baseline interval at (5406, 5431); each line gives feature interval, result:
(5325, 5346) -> 1.2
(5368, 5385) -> 0.1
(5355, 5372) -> 0.3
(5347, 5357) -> 0.2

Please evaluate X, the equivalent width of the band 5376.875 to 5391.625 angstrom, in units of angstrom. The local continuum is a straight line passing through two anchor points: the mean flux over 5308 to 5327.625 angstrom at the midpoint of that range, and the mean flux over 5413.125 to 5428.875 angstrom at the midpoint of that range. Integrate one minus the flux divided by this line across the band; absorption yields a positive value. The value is 0.3 angstrom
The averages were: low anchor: 9.51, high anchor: 9.41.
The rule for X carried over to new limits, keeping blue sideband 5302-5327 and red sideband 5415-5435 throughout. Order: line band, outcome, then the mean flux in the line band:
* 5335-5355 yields 0.2 angstrom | 9.37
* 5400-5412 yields 0.8 angstrom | 8.8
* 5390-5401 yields 0.7 angstrom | 8.82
